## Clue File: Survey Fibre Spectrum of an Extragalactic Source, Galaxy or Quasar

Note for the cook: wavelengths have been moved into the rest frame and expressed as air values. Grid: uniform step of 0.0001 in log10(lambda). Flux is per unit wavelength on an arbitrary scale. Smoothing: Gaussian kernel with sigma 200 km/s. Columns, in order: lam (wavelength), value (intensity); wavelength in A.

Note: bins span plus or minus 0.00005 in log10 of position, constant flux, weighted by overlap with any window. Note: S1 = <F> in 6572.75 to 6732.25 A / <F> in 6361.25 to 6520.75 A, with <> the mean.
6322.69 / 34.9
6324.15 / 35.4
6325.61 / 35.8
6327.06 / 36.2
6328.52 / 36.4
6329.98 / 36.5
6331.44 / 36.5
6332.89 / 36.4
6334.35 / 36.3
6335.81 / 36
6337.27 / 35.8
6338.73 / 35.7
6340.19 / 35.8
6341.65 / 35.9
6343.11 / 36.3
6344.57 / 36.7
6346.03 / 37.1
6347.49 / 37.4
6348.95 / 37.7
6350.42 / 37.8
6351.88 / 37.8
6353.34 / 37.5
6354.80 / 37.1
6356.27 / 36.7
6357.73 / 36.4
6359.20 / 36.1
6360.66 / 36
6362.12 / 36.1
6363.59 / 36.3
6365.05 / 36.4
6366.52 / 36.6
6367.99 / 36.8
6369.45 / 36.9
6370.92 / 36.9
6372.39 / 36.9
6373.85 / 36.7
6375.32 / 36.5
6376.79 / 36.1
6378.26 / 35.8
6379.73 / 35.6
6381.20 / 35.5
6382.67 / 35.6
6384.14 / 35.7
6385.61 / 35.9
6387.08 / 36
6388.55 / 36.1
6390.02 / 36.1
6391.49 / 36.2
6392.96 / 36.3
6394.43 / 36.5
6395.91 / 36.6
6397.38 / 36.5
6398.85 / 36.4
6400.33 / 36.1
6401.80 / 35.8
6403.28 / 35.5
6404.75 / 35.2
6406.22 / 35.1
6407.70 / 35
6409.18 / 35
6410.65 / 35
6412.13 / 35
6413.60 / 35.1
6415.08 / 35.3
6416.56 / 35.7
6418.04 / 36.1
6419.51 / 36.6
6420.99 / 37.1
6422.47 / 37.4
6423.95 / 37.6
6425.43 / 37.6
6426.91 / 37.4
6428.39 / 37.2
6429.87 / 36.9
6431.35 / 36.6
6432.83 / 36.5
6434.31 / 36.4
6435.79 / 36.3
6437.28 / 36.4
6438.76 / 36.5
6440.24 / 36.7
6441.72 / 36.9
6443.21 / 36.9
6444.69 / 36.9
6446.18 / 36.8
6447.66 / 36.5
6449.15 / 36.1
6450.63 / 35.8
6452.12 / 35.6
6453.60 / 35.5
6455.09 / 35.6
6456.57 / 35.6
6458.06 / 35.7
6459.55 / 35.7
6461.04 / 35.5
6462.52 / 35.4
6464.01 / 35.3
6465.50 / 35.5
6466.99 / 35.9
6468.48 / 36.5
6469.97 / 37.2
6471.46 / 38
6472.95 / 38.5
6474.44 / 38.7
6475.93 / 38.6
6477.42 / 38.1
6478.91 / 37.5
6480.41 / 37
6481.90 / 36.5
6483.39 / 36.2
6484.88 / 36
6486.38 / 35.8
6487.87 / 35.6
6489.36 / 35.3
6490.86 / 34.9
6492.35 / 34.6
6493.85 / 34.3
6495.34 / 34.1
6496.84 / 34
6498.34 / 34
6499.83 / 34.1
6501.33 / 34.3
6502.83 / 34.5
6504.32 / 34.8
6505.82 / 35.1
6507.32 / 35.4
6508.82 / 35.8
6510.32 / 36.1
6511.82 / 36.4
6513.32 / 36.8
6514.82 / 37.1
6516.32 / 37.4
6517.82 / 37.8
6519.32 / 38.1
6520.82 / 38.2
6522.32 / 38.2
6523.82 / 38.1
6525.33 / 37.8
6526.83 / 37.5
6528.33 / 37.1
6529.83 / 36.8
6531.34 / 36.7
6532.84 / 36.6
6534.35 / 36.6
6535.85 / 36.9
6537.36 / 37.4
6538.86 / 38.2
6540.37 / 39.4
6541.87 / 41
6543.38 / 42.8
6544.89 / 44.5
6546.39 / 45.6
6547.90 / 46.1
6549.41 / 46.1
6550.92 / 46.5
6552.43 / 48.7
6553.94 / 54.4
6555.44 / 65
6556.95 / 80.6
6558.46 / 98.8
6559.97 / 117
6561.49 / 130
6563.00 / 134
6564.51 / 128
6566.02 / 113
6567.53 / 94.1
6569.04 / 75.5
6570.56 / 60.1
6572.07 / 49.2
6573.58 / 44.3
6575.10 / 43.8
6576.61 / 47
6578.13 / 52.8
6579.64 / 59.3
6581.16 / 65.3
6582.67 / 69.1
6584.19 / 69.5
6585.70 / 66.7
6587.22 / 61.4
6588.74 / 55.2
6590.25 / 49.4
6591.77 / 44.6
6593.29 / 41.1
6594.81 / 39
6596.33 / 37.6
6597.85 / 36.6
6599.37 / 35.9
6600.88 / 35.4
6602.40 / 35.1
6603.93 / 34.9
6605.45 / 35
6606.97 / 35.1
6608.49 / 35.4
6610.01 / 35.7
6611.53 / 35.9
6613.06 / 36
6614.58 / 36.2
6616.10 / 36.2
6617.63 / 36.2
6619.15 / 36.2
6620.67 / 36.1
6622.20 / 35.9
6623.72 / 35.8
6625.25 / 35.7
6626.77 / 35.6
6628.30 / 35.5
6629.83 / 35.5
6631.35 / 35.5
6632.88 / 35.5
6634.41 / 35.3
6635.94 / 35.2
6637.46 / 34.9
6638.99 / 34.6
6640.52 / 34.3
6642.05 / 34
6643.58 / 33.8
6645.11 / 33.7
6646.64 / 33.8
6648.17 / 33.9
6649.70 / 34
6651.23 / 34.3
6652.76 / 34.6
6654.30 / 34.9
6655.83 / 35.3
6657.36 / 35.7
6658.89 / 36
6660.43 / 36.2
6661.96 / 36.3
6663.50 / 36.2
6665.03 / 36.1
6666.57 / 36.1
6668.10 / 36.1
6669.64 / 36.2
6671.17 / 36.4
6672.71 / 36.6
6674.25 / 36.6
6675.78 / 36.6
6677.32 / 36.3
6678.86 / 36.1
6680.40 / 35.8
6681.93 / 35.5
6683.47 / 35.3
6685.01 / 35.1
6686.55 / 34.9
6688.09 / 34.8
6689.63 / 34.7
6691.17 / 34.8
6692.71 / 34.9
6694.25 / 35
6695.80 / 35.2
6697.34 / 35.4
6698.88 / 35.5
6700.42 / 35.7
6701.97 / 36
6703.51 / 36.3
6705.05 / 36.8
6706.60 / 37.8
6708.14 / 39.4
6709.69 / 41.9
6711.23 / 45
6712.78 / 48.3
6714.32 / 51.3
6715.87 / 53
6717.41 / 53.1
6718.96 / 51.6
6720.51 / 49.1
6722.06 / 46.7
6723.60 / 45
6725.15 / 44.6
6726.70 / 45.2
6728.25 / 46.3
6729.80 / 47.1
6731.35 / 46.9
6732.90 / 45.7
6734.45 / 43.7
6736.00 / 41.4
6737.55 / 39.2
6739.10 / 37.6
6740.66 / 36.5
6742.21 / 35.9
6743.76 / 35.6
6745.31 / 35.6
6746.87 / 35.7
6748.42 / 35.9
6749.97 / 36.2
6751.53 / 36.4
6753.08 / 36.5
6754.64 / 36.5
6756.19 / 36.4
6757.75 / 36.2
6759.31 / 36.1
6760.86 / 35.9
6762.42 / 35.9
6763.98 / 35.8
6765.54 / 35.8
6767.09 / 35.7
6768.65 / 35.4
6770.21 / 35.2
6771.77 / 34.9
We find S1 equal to 1.1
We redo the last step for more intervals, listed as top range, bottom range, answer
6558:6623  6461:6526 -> 1.57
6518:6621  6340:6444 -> 1.43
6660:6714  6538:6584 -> 0.55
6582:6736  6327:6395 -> 1.08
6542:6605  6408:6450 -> 1.69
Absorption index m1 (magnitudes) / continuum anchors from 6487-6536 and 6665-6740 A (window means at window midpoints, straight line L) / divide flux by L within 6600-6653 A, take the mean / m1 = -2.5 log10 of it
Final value 0.10 mag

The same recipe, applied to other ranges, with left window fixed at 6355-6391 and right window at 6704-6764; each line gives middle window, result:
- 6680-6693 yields 0.16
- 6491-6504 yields 0.11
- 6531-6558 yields -0.20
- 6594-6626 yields 0.10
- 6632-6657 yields 0.16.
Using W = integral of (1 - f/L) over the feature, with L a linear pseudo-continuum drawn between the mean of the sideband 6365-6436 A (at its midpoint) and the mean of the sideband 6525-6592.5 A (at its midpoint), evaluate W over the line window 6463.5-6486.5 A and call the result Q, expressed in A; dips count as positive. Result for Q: 5.1 A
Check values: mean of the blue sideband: 36.2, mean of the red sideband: 60.2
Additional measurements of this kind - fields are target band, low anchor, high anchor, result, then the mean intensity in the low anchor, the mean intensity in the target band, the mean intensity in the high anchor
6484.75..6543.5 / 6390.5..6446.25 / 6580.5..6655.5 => 2.1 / 36.3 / 36.5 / 39.5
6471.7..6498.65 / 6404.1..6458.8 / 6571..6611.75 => 2.4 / 36.2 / 36.2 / 46.5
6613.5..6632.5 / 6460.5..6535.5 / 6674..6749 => 1.3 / 36.3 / 35.9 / 40.1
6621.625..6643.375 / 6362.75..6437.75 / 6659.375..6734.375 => 2.2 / 36.2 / 35.2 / 39.9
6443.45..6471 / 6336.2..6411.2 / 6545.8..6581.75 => 8.6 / 36.3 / 36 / 72.9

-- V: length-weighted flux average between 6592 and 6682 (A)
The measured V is 35.7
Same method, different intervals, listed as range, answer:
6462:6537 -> 36.4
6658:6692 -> 35.8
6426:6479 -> 36.6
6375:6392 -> 35.9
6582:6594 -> 57.1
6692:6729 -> 42.5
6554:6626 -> 56.7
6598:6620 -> 35.7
